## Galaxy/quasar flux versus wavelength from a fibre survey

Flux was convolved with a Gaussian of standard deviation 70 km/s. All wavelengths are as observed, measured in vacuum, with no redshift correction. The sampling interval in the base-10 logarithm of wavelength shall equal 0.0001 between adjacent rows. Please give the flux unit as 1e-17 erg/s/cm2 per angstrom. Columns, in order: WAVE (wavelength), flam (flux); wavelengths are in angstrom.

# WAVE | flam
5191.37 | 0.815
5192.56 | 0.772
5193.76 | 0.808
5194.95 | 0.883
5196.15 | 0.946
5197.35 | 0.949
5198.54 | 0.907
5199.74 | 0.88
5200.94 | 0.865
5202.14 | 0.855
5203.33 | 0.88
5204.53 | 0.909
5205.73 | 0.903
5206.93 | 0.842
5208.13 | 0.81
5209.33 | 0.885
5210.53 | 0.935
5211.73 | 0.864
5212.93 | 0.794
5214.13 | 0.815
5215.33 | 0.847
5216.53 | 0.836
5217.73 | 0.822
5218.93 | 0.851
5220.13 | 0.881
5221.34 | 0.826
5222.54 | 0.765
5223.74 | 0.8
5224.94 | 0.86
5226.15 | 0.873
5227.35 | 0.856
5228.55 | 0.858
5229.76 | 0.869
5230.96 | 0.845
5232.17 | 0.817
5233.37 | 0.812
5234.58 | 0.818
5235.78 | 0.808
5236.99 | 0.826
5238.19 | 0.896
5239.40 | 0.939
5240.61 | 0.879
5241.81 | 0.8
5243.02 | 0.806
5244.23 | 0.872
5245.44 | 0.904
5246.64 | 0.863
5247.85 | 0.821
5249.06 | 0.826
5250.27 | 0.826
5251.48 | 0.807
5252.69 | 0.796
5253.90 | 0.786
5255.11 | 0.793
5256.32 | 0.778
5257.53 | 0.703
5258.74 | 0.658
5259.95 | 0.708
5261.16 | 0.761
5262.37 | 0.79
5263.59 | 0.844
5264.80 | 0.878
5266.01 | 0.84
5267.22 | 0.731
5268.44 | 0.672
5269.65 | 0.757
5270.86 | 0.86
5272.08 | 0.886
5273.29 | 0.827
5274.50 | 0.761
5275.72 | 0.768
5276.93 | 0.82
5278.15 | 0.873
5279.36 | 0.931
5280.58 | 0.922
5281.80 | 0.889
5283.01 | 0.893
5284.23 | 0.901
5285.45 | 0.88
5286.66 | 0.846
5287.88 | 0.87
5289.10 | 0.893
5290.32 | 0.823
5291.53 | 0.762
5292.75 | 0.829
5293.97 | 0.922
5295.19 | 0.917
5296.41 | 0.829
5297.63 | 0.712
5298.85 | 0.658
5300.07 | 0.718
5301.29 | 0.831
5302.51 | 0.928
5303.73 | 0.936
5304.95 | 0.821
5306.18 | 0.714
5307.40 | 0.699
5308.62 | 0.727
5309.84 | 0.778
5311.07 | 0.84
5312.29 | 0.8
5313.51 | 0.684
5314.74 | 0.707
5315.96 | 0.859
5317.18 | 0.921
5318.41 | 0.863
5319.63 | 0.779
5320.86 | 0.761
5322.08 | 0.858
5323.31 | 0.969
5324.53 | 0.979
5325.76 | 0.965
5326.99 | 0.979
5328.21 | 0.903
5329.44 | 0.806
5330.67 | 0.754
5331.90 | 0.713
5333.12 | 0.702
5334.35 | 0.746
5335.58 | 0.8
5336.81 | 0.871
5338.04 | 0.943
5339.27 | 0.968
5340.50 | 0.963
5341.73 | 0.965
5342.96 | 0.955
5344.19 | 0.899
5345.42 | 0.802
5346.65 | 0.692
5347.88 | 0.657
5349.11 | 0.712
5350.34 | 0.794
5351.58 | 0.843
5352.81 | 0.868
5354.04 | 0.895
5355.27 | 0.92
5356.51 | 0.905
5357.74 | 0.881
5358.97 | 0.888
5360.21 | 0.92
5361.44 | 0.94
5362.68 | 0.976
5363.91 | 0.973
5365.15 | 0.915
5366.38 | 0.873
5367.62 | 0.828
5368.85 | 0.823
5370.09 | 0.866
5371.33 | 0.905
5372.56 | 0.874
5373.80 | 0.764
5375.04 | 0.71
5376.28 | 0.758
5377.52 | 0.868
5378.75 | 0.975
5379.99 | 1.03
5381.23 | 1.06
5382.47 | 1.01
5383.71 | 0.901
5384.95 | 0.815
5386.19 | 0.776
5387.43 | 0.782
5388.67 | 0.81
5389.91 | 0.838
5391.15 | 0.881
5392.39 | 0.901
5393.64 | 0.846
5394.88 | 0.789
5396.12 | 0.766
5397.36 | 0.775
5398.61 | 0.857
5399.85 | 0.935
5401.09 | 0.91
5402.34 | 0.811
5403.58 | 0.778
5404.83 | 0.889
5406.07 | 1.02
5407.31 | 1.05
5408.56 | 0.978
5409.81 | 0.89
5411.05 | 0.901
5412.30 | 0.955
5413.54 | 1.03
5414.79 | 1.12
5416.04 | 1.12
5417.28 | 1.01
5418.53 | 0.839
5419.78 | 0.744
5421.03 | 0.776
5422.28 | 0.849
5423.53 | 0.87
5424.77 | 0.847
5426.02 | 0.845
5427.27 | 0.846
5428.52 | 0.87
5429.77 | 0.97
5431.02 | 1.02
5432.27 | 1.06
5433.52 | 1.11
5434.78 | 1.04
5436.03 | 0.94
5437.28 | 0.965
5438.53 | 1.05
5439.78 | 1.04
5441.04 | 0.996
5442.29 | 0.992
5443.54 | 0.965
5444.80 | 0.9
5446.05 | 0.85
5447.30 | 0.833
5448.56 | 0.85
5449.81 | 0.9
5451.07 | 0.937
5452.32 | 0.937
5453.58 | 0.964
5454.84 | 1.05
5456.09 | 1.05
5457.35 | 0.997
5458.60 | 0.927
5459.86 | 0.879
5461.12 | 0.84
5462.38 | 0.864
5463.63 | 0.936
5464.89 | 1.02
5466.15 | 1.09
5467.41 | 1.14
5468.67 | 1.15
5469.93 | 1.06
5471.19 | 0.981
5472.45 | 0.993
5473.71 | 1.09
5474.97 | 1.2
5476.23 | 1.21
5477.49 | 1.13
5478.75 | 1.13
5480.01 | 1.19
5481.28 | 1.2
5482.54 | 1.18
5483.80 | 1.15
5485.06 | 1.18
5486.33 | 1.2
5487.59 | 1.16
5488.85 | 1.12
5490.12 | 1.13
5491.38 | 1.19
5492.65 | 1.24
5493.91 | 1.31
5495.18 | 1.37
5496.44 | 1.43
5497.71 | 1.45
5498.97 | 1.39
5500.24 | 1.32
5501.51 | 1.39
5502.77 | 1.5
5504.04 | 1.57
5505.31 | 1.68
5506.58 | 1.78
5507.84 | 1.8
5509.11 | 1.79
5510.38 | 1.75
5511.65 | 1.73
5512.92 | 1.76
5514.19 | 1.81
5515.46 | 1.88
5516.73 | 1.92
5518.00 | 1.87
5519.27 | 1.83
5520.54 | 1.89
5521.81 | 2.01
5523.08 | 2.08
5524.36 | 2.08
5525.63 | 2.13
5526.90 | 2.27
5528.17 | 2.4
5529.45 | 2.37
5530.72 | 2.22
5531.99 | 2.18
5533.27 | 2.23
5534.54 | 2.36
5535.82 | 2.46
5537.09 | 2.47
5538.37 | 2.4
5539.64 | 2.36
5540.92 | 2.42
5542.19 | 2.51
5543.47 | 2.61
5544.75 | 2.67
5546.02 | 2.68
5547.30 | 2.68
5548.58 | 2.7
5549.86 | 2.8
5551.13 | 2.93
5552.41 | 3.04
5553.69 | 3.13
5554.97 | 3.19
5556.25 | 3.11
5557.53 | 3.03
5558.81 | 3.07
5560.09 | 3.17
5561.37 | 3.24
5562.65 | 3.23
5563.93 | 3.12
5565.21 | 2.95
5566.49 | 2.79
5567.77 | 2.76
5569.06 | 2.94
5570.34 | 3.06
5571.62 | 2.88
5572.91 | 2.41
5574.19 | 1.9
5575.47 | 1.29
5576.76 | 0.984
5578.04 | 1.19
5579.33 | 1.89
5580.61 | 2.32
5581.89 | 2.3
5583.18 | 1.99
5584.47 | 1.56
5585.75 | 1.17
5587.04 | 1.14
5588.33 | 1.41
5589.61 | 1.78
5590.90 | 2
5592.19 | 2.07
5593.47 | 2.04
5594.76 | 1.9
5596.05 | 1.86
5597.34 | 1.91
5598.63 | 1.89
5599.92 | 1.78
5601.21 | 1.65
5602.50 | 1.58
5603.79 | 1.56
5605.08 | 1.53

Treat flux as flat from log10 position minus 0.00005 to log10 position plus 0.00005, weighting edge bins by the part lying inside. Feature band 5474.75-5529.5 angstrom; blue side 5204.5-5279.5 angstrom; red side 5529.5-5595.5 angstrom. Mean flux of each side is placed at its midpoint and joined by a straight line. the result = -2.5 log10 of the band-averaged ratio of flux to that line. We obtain 0.33 mag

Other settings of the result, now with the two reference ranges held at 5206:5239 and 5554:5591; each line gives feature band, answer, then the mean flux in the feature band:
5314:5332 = 0.43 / 0.857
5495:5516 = 0.27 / 1.62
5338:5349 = 0.50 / 0.861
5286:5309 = 0.39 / 0.814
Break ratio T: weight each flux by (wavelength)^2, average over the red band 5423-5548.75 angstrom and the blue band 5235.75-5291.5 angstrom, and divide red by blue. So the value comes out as 1.93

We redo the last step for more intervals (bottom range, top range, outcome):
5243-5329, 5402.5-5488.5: 1.28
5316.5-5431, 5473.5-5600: 2.44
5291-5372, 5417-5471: 1.17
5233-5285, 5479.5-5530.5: 2.16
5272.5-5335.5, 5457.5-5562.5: 2.40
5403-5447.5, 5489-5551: 2.17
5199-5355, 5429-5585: 2.29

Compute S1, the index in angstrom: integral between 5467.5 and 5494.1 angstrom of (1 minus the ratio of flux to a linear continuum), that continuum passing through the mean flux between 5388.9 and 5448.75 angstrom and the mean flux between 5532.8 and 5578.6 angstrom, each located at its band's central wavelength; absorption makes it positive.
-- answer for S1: 8.6 angstrom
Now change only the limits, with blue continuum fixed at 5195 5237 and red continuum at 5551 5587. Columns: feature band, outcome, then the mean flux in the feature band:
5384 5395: 5.50 angstrom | 0.83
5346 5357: 5.01 angstrom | 0.808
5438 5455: 8.65 angstrom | 0.944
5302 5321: 7.26 angstrom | 0.801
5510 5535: 2.64 angstrom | 2.04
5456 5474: 9.07 angstrom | 0.998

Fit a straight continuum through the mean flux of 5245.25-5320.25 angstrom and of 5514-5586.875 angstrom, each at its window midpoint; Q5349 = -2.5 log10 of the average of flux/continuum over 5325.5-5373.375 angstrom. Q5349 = 0.36 mag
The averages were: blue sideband 0.813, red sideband 2.4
